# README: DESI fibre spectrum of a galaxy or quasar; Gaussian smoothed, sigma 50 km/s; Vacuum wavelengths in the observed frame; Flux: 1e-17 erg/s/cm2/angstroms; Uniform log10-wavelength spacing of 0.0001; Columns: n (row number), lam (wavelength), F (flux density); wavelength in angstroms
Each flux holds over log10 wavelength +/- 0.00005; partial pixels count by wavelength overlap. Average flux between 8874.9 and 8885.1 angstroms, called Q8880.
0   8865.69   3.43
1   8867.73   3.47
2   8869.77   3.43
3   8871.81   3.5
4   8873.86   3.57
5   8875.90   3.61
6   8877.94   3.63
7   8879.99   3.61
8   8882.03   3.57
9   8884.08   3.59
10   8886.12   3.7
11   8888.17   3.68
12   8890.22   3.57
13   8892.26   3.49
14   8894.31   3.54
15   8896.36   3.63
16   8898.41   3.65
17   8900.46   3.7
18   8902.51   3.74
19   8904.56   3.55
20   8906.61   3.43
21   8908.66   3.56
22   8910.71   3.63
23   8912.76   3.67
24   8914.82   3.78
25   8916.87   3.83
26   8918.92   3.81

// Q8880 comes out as 3.6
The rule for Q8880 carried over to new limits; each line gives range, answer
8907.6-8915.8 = 3.66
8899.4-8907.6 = 3.61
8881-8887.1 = 3.62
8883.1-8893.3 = 3.61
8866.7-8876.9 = 3.52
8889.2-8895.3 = 3.54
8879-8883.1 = 3.59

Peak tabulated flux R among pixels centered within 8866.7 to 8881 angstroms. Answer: 3.63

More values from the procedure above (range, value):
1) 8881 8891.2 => 3.7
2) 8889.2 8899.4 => 3.65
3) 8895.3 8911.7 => 3.74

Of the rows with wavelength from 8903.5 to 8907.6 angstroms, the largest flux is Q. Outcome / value 3.55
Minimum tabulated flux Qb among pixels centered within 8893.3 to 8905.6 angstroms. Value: 3.54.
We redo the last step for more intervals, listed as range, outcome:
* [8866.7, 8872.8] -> 3.43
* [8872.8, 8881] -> 3.57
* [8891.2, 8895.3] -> 3.49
